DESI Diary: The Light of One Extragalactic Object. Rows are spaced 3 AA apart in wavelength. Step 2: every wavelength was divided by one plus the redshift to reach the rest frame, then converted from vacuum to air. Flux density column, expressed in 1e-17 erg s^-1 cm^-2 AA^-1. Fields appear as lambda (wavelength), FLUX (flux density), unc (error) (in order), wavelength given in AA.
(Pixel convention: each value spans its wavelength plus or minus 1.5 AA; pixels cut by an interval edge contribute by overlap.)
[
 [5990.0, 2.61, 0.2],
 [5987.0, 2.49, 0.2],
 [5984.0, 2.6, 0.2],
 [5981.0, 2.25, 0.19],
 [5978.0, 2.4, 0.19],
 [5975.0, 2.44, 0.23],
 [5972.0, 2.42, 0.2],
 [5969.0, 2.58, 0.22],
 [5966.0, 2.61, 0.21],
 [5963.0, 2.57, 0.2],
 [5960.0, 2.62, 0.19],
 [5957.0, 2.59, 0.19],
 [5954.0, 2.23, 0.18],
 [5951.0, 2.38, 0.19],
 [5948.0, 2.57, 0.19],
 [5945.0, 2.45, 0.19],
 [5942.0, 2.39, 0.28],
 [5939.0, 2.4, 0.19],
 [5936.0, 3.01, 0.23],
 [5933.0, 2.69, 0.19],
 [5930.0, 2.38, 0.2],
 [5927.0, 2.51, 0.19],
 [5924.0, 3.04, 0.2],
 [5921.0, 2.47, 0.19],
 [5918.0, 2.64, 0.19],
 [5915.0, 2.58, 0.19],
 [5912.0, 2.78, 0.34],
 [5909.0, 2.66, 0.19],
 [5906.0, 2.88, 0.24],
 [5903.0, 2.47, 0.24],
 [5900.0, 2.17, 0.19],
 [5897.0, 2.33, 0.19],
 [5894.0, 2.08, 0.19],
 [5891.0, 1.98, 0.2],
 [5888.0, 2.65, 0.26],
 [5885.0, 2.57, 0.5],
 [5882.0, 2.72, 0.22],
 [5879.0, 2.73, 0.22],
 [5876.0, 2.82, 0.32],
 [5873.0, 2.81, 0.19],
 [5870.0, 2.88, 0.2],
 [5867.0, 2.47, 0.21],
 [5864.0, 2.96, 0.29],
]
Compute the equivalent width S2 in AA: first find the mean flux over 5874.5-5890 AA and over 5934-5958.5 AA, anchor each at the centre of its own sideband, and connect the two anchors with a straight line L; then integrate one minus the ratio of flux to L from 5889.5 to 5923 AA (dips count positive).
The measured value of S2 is 1.8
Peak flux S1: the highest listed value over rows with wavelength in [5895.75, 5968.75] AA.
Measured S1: 3.04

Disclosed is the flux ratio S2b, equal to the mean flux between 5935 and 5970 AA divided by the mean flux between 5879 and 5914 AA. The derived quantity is 1.01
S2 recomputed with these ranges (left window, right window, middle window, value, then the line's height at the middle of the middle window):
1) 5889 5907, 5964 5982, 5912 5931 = -2.1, 2.36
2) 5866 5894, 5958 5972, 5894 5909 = 0.9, 2.59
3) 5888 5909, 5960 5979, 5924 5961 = -1.2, 2.46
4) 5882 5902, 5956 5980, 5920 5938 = -1.9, 2.42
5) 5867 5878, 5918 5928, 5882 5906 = 3.1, 2.74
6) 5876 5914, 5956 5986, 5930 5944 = -0.4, 2.51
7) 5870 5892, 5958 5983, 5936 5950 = 0.2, 2.54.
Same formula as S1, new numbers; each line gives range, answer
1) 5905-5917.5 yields 2.88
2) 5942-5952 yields 2.57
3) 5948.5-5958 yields 2.59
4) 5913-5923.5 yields 2.64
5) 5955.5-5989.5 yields 2.62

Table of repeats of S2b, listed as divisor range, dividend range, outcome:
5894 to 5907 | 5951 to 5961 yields 1.02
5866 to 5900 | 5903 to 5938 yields 1.06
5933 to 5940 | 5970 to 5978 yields 0.89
